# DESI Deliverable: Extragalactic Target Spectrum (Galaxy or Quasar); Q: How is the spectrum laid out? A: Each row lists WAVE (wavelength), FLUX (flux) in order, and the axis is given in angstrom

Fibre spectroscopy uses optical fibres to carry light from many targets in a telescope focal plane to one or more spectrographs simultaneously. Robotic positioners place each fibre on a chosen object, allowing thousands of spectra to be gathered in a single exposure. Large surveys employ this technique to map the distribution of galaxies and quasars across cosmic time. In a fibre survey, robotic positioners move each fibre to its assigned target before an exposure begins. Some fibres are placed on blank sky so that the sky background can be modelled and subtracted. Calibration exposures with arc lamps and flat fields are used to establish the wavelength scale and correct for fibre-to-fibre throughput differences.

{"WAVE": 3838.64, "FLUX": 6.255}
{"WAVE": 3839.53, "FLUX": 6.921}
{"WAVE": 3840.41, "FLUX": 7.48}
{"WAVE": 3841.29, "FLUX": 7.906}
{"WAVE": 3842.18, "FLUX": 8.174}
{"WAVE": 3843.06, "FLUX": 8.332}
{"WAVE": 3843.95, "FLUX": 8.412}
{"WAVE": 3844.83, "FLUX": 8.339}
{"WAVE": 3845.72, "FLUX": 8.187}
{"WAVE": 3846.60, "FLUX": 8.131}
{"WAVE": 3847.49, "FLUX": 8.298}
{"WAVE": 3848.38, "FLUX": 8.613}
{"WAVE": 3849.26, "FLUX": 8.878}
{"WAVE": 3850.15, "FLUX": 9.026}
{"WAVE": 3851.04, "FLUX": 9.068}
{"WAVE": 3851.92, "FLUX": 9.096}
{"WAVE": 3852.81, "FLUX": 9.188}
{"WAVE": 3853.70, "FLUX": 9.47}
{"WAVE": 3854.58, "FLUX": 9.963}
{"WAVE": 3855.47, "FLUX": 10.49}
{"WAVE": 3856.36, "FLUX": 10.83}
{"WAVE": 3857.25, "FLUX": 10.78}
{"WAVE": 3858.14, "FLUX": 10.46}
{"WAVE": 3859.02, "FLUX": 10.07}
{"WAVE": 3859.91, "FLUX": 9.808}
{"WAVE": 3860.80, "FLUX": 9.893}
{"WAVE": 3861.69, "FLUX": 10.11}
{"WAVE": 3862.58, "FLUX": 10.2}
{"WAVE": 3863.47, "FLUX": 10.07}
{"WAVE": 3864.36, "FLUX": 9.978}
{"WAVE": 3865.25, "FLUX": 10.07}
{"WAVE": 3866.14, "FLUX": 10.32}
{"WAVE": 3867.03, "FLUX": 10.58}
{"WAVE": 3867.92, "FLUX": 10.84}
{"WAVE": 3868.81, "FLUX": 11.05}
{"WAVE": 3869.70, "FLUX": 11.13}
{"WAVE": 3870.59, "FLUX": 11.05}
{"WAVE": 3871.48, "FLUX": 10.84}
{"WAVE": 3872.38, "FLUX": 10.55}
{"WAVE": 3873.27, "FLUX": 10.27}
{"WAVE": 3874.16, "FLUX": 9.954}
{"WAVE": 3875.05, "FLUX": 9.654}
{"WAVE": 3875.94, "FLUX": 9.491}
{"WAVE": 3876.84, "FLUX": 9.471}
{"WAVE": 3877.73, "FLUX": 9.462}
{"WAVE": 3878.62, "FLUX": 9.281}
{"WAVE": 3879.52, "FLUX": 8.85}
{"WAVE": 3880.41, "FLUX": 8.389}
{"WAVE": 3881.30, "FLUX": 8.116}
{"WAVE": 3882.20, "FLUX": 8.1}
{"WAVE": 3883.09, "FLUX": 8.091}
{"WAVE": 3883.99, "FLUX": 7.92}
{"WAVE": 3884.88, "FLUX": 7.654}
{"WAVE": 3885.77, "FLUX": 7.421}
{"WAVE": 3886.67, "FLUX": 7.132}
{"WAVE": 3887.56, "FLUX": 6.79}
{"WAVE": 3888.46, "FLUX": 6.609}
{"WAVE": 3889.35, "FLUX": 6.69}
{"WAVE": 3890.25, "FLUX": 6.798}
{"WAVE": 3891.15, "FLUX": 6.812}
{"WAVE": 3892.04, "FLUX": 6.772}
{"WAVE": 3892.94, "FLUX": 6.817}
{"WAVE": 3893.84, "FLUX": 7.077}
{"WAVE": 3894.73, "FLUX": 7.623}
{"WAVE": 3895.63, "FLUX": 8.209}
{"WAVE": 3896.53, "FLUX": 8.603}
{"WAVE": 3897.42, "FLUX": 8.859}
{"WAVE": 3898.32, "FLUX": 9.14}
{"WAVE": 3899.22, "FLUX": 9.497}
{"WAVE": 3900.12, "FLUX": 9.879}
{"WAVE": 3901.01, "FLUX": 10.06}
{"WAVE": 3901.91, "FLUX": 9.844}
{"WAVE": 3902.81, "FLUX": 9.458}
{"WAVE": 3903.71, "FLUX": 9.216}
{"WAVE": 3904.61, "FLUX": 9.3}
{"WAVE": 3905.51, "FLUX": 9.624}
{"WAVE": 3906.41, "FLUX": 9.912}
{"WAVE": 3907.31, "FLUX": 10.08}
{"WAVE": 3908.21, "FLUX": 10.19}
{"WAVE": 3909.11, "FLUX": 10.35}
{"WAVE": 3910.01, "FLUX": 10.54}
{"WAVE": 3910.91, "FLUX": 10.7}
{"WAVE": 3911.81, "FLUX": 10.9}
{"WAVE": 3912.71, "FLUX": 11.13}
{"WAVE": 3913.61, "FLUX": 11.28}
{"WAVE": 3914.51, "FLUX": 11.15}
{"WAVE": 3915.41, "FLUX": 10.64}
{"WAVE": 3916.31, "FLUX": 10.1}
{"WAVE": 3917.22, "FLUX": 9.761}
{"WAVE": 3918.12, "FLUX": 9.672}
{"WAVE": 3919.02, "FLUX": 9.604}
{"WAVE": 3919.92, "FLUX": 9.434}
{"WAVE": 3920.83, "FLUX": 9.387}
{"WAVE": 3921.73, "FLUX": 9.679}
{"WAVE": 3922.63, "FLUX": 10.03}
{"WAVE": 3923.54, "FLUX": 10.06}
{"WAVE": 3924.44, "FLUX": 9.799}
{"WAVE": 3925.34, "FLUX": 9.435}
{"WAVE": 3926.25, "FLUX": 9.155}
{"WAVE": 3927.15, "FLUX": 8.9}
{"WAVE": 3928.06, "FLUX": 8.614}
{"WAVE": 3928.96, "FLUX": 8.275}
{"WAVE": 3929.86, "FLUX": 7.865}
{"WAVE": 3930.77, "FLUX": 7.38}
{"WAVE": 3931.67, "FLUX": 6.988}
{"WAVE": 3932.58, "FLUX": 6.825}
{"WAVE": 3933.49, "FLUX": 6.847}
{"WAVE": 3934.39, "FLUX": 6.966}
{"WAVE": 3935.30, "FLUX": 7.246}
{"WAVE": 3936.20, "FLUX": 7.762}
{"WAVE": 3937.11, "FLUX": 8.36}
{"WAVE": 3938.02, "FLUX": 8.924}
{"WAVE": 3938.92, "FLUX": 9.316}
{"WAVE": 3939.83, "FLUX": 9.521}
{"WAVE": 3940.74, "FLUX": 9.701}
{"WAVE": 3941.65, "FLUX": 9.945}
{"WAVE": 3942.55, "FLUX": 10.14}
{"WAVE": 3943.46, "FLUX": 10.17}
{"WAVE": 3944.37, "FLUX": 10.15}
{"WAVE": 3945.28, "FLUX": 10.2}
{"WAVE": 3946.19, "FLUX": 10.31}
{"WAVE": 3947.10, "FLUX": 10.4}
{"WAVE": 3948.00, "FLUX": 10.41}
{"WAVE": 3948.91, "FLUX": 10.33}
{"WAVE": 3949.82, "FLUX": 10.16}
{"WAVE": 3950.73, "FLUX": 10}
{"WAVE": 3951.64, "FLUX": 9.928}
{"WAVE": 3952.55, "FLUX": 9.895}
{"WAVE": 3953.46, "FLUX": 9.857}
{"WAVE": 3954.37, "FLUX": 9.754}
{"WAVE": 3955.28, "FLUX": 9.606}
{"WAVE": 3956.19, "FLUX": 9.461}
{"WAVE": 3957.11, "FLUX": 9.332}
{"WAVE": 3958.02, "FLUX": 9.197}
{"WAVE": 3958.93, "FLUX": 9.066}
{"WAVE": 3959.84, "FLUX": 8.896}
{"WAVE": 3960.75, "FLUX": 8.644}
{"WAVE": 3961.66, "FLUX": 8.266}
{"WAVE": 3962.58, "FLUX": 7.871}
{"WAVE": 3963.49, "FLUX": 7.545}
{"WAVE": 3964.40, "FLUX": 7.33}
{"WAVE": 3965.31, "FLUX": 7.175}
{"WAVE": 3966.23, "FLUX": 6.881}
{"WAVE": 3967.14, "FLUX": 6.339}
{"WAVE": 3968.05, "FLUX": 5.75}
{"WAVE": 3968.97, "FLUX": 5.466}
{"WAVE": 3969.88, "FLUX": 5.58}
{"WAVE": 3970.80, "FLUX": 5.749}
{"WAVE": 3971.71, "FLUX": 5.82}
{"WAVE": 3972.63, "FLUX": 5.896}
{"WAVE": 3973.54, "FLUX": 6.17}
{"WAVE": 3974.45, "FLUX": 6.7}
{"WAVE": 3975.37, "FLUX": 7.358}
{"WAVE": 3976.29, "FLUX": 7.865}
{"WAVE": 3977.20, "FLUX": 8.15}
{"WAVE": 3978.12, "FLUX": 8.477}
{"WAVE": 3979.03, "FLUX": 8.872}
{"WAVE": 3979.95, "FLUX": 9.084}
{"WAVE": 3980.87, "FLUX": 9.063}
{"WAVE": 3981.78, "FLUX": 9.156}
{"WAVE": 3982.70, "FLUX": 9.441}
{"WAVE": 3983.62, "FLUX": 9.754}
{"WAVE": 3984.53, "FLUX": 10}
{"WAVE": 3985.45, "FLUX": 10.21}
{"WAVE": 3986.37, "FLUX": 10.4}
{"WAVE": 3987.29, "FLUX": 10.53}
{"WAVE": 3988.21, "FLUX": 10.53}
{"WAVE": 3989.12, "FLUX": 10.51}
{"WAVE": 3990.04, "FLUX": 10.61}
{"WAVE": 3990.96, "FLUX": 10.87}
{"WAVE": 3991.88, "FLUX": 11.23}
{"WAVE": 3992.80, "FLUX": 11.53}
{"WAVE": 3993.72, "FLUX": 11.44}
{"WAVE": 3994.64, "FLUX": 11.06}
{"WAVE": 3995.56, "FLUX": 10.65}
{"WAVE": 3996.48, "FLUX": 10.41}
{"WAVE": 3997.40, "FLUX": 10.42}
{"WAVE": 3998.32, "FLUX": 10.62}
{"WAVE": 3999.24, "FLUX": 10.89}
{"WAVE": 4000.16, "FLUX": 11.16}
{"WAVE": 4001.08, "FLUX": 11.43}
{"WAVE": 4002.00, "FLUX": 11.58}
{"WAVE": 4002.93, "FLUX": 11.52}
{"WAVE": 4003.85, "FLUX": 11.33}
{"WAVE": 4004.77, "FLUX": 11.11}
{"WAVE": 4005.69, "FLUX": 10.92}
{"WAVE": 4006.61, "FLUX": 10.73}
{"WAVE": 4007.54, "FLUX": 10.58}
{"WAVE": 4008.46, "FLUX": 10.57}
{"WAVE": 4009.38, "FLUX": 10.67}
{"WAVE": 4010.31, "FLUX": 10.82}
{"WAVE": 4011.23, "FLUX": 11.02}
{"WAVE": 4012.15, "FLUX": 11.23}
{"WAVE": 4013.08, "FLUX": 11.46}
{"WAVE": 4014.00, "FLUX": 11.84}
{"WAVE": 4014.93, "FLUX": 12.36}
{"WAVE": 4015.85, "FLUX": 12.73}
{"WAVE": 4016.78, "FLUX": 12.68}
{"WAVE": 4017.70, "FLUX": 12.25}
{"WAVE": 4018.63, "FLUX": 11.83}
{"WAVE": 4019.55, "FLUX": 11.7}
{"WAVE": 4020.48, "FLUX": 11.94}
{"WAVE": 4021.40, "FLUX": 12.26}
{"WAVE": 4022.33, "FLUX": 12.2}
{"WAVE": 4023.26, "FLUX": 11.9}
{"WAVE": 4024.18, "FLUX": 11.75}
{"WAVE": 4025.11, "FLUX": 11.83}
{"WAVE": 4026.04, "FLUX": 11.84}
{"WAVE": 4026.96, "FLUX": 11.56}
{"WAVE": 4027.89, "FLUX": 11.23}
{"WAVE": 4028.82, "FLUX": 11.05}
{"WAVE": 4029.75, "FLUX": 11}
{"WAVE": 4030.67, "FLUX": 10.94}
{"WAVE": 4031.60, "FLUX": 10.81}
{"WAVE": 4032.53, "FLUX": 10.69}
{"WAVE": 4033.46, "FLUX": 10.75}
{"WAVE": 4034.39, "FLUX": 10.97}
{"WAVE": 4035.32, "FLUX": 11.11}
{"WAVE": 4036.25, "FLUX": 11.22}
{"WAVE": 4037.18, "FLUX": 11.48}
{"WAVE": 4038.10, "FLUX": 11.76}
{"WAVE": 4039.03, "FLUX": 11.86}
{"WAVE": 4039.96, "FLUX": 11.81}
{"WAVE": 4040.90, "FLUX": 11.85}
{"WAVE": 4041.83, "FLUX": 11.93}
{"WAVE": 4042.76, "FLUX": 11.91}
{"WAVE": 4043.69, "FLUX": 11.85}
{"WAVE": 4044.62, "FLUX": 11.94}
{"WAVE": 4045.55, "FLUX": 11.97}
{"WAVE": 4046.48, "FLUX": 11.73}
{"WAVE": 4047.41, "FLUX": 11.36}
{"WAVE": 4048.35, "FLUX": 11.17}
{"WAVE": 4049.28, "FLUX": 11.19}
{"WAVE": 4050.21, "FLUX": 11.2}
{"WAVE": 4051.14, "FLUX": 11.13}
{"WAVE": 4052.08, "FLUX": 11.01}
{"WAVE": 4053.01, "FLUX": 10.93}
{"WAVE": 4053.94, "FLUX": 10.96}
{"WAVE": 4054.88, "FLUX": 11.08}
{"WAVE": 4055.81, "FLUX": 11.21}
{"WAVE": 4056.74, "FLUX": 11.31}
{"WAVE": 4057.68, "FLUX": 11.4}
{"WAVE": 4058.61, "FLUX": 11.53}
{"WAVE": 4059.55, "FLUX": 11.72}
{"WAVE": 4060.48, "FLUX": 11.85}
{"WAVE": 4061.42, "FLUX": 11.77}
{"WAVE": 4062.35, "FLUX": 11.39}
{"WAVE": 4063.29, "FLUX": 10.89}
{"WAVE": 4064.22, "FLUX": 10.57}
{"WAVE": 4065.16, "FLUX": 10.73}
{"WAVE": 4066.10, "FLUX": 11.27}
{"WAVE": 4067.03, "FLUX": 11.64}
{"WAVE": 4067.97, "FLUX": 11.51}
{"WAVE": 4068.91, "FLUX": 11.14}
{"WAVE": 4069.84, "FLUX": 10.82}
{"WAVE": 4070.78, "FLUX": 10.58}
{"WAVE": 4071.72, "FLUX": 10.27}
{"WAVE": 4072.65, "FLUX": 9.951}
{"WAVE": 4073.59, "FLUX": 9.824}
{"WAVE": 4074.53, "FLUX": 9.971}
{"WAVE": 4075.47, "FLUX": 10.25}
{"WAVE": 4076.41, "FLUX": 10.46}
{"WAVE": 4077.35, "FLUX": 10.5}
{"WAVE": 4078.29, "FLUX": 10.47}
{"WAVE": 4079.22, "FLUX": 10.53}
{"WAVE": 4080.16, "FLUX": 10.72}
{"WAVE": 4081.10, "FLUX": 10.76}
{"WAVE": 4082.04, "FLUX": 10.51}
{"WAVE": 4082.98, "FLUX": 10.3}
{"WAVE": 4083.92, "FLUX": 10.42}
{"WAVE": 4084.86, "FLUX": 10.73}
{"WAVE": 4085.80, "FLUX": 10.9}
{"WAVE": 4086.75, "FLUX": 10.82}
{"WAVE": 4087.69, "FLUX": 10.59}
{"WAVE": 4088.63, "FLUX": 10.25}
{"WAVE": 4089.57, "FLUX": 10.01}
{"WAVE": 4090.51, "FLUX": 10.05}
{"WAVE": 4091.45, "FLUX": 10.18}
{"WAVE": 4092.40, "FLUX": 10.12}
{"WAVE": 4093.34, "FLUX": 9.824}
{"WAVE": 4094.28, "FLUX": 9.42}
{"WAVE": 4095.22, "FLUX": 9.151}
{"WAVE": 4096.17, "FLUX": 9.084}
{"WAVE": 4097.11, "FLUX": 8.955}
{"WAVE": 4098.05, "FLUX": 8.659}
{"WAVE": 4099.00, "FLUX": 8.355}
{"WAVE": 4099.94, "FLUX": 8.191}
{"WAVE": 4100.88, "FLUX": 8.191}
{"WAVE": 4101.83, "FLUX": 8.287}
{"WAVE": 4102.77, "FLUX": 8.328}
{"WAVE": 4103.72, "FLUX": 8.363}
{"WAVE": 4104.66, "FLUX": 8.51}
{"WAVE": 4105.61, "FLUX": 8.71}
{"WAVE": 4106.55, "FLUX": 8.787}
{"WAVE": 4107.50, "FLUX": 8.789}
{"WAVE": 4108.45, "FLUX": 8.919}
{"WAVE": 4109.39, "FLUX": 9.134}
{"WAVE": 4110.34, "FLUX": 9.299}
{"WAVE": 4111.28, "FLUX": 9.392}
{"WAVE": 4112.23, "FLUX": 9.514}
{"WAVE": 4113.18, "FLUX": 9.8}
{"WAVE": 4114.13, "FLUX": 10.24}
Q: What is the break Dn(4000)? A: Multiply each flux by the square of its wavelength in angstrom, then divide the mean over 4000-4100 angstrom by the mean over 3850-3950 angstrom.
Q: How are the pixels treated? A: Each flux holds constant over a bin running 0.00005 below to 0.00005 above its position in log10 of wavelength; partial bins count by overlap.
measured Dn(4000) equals 1.28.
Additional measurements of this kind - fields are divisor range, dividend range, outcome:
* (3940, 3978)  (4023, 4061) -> 1.40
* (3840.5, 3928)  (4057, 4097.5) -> 1.25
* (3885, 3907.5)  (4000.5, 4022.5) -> 1.47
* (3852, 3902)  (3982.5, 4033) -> 1.30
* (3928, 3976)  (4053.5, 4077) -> 1.39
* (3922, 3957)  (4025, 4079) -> 1.29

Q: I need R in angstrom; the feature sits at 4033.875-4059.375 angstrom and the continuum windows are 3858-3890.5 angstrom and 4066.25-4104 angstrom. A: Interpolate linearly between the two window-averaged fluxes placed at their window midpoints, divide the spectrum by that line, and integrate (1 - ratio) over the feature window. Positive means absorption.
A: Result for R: -4.1 angstrom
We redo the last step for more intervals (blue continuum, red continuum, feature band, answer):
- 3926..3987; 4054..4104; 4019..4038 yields -3.7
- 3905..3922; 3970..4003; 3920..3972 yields 6.6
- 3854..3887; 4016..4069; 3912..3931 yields 1.1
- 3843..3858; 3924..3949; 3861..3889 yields -0.7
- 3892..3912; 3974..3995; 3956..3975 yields 4.6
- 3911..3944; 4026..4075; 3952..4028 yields 2.9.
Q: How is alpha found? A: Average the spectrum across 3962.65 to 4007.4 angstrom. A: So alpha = 9.2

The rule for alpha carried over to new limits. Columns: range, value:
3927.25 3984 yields 8.42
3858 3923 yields 9.37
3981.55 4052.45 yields 11.2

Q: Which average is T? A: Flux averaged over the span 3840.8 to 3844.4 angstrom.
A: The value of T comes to 8.21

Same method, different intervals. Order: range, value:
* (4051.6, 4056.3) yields 11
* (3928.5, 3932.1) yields 7.65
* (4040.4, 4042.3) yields 11.8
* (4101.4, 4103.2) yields 8.33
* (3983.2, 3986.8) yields 10.1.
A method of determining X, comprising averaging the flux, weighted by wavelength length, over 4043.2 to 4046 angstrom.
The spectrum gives 11.9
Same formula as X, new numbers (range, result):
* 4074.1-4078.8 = 10.3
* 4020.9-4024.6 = 12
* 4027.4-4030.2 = 11.1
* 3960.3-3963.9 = 8.08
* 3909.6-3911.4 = 10.6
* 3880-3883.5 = 8.18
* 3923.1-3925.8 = 9.77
